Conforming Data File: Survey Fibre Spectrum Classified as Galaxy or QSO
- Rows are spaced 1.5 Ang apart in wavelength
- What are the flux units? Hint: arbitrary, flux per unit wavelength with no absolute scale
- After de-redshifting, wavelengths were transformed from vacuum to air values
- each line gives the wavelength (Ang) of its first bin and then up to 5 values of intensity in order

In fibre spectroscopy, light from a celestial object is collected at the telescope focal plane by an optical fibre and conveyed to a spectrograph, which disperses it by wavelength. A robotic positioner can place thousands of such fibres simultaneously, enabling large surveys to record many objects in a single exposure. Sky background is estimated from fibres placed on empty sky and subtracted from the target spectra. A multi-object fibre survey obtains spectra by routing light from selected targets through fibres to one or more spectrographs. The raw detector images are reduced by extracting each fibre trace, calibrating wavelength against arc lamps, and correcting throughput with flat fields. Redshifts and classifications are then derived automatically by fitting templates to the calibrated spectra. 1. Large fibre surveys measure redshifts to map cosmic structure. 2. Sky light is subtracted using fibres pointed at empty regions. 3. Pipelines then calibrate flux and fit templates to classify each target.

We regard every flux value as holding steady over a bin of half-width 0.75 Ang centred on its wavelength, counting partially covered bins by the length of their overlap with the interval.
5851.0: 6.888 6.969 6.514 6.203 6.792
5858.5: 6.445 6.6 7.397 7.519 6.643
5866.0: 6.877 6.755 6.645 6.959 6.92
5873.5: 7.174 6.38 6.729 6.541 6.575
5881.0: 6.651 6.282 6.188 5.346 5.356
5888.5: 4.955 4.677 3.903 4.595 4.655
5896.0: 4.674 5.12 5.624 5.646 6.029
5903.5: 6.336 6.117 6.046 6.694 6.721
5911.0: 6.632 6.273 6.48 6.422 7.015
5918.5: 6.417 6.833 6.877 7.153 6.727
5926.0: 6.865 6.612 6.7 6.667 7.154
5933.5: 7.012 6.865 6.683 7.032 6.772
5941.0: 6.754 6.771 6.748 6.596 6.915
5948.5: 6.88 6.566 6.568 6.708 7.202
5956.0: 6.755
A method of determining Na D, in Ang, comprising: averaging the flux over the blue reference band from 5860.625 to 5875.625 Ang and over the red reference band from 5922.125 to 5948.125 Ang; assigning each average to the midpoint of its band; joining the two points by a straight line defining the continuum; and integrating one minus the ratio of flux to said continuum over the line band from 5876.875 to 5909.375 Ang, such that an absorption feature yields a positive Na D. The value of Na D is 5.8 Ang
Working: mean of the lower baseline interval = 6.93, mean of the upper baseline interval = 6.83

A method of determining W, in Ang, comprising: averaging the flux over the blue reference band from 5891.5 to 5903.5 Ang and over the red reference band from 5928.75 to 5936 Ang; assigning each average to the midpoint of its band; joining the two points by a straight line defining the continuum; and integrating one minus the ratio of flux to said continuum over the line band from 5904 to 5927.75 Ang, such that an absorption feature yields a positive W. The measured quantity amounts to -2.1 Ang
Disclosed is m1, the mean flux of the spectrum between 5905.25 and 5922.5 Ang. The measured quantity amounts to 6.58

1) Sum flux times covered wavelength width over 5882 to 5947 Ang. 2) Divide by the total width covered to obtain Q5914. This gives 6.22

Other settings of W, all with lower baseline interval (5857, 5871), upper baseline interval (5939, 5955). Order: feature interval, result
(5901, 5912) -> 0.75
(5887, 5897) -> 3.20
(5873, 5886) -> 0.78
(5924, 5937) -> -0.06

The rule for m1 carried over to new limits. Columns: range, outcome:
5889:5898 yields 4.6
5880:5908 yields 5.5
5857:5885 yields 6.73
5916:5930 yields 6.79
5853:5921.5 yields 6.22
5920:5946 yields 6.83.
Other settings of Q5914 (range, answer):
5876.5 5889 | 6.05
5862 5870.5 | 6.91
